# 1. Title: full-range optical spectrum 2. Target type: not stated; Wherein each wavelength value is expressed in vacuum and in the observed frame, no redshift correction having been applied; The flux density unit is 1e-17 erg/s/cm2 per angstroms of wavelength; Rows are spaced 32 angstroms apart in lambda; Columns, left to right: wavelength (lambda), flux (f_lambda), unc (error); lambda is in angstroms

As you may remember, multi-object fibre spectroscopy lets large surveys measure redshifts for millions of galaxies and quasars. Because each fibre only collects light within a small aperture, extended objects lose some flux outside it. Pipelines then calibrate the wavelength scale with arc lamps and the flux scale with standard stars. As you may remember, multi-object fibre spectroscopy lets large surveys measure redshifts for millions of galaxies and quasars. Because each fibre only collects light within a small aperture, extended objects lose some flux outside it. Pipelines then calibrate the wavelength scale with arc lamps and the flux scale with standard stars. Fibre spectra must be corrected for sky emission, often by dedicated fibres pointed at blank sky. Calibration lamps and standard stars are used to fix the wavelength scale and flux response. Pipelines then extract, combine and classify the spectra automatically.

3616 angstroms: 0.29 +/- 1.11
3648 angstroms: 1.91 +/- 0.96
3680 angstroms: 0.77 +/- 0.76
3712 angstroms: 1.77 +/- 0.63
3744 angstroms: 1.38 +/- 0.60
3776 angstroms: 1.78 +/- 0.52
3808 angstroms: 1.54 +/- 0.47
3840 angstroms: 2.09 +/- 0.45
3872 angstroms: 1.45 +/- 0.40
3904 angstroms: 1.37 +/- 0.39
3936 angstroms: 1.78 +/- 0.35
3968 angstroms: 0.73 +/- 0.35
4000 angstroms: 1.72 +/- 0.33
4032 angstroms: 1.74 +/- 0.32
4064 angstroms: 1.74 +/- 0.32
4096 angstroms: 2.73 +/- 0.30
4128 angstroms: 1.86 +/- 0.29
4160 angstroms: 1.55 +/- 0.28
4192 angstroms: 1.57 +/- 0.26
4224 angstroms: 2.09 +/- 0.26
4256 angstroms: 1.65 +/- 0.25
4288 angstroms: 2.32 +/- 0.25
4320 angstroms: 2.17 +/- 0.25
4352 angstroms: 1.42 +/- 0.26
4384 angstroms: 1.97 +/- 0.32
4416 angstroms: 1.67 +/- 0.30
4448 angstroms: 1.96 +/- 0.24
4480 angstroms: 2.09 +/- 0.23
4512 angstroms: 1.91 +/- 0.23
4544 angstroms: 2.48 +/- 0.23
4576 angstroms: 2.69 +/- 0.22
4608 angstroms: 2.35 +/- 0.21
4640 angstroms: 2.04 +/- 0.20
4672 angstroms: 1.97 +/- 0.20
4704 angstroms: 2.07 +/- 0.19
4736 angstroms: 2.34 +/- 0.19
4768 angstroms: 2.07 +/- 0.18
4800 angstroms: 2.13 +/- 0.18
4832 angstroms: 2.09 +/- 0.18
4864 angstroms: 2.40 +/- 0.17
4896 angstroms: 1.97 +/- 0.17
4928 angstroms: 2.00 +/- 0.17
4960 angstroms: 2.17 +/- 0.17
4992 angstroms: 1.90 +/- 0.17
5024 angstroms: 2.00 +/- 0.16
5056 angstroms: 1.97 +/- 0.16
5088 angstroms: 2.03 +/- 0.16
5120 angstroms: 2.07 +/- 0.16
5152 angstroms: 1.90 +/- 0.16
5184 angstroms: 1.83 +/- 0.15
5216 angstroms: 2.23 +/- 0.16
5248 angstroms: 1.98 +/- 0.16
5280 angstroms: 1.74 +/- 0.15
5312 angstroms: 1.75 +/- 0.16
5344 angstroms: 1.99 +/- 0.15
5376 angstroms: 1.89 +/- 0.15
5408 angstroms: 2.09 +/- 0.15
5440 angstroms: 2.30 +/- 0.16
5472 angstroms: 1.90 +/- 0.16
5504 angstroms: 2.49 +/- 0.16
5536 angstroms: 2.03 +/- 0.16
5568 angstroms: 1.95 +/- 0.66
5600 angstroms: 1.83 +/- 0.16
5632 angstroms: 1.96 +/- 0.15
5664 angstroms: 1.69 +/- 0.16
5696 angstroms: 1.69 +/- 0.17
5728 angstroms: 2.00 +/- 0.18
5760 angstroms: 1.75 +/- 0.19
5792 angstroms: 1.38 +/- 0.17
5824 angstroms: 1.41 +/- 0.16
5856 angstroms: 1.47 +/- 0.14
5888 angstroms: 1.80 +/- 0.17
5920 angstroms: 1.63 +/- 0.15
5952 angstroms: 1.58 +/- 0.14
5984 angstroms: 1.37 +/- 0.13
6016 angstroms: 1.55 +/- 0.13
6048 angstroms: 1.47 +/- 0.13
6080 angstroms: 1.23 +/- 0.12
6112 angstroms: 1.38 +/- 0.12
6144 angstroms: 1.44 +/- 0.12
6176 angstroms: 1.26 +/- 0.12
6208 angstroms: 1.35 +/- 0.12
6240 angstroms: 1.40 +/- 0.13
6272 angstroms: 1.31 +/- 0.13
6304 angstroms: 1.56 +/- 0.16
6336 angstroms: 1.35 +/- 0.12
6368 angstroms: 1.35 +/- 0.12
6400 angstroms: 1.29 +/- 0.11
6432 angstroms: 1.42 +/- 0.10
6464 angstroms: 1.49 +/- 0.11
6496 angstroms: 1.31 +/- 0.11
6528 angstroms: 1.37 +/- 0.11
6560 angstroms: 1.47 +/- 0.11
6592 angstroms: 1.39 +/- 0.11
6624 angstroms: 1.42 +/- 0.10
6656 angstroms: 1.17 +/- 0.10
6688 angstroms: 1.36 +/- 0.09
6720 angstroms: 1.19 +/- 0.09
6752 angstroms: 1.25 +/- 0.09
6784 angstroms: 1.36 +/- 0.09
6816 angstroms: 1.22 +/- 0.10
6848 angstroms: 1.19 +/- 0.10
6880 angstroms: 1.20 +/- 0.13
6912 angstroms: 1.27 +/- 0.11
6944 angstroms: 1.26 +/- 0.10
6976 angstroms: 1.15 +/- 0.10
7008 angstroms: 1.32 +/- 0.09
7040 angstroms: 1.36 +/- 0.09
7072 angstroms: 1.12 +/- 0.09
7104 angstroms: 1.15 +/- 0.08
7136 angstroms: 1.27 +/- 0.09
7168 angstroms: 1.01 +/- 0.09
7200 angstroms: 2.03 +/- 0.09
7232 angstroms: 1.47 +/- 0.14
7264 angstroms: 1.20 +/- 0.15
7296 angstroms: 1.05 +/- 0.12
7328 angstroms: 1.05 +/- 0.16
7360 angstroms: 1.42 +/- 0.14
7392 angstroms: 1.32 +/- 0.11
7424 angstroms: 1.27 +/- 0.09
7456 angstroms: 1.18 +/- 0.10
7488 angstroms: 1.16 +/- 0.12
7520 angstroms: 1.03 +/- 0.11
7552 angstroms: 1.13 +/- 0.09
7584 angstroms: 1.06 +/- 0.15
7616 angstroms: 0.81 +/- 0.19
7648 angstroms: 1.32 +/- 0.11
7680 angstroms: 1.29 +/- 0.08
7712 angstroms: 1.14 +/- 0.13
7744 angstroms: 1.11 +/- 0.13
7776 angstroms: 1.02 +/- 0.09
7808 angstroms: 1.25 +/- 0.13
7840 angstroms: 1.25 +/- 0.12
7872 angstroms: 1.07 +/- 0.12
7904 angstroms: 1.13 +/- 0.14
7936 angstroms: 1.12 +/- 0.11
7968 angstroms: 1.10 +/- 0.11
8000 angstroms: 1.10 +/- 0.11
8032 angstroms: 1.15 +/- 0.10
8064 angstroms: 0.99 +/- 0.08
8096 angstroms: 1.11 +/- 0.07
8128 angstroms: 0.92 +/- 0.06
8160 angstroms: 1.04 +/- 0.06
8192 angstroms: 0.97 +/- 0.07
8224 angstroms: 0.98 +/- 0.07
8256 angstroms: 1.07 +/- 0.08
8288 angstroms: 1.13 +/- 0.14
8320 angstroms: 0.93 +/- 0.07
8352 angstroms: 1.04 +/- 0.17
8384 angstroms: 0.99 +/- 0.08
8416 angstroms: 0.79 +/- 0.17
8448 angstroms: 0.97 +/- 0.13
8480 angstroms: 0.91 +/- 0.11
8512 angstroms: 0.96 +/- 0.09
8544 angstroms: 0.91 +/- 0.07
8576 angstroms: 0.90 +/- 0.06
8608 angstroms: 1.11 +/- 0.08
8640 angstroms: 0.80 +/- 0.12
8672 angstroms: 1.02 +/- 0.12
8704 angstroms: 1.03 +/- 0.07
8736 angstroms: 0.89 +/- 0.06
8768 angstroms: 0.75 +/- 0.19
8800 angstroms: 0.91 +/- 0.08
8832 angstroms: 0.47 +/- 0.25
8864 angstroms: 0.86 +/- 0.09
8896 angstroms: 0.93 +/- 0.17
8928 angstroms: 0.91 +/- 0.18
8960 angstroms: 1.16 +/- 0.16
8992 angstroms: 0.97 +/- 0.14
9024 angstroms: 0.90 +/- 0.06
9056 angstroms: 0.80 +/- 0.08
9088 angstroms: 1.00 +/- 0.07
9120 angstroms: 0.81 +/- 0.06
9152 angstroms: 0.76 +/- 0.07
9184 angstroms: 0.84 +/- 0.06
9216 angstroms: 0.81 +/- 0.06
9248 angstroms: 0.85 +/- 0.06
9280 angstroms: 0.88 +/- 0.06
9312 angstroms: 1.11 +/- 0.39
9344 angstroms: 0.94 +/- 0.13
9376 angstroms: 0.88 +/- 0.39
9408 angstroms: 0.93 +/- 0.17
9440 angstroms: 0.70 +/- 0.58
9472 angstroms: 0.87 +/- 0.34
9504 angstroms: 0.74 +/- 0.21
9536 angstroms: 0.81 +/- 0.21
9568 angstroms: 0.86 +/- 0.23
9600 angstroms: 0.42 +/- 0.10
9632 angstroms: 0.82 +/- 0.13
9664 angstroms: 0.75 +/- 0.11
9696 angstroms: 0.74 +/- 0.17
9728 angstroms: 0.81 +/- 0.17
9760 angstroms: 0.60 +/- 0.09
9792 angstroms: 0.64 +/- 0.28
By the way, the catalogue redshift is 0.097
